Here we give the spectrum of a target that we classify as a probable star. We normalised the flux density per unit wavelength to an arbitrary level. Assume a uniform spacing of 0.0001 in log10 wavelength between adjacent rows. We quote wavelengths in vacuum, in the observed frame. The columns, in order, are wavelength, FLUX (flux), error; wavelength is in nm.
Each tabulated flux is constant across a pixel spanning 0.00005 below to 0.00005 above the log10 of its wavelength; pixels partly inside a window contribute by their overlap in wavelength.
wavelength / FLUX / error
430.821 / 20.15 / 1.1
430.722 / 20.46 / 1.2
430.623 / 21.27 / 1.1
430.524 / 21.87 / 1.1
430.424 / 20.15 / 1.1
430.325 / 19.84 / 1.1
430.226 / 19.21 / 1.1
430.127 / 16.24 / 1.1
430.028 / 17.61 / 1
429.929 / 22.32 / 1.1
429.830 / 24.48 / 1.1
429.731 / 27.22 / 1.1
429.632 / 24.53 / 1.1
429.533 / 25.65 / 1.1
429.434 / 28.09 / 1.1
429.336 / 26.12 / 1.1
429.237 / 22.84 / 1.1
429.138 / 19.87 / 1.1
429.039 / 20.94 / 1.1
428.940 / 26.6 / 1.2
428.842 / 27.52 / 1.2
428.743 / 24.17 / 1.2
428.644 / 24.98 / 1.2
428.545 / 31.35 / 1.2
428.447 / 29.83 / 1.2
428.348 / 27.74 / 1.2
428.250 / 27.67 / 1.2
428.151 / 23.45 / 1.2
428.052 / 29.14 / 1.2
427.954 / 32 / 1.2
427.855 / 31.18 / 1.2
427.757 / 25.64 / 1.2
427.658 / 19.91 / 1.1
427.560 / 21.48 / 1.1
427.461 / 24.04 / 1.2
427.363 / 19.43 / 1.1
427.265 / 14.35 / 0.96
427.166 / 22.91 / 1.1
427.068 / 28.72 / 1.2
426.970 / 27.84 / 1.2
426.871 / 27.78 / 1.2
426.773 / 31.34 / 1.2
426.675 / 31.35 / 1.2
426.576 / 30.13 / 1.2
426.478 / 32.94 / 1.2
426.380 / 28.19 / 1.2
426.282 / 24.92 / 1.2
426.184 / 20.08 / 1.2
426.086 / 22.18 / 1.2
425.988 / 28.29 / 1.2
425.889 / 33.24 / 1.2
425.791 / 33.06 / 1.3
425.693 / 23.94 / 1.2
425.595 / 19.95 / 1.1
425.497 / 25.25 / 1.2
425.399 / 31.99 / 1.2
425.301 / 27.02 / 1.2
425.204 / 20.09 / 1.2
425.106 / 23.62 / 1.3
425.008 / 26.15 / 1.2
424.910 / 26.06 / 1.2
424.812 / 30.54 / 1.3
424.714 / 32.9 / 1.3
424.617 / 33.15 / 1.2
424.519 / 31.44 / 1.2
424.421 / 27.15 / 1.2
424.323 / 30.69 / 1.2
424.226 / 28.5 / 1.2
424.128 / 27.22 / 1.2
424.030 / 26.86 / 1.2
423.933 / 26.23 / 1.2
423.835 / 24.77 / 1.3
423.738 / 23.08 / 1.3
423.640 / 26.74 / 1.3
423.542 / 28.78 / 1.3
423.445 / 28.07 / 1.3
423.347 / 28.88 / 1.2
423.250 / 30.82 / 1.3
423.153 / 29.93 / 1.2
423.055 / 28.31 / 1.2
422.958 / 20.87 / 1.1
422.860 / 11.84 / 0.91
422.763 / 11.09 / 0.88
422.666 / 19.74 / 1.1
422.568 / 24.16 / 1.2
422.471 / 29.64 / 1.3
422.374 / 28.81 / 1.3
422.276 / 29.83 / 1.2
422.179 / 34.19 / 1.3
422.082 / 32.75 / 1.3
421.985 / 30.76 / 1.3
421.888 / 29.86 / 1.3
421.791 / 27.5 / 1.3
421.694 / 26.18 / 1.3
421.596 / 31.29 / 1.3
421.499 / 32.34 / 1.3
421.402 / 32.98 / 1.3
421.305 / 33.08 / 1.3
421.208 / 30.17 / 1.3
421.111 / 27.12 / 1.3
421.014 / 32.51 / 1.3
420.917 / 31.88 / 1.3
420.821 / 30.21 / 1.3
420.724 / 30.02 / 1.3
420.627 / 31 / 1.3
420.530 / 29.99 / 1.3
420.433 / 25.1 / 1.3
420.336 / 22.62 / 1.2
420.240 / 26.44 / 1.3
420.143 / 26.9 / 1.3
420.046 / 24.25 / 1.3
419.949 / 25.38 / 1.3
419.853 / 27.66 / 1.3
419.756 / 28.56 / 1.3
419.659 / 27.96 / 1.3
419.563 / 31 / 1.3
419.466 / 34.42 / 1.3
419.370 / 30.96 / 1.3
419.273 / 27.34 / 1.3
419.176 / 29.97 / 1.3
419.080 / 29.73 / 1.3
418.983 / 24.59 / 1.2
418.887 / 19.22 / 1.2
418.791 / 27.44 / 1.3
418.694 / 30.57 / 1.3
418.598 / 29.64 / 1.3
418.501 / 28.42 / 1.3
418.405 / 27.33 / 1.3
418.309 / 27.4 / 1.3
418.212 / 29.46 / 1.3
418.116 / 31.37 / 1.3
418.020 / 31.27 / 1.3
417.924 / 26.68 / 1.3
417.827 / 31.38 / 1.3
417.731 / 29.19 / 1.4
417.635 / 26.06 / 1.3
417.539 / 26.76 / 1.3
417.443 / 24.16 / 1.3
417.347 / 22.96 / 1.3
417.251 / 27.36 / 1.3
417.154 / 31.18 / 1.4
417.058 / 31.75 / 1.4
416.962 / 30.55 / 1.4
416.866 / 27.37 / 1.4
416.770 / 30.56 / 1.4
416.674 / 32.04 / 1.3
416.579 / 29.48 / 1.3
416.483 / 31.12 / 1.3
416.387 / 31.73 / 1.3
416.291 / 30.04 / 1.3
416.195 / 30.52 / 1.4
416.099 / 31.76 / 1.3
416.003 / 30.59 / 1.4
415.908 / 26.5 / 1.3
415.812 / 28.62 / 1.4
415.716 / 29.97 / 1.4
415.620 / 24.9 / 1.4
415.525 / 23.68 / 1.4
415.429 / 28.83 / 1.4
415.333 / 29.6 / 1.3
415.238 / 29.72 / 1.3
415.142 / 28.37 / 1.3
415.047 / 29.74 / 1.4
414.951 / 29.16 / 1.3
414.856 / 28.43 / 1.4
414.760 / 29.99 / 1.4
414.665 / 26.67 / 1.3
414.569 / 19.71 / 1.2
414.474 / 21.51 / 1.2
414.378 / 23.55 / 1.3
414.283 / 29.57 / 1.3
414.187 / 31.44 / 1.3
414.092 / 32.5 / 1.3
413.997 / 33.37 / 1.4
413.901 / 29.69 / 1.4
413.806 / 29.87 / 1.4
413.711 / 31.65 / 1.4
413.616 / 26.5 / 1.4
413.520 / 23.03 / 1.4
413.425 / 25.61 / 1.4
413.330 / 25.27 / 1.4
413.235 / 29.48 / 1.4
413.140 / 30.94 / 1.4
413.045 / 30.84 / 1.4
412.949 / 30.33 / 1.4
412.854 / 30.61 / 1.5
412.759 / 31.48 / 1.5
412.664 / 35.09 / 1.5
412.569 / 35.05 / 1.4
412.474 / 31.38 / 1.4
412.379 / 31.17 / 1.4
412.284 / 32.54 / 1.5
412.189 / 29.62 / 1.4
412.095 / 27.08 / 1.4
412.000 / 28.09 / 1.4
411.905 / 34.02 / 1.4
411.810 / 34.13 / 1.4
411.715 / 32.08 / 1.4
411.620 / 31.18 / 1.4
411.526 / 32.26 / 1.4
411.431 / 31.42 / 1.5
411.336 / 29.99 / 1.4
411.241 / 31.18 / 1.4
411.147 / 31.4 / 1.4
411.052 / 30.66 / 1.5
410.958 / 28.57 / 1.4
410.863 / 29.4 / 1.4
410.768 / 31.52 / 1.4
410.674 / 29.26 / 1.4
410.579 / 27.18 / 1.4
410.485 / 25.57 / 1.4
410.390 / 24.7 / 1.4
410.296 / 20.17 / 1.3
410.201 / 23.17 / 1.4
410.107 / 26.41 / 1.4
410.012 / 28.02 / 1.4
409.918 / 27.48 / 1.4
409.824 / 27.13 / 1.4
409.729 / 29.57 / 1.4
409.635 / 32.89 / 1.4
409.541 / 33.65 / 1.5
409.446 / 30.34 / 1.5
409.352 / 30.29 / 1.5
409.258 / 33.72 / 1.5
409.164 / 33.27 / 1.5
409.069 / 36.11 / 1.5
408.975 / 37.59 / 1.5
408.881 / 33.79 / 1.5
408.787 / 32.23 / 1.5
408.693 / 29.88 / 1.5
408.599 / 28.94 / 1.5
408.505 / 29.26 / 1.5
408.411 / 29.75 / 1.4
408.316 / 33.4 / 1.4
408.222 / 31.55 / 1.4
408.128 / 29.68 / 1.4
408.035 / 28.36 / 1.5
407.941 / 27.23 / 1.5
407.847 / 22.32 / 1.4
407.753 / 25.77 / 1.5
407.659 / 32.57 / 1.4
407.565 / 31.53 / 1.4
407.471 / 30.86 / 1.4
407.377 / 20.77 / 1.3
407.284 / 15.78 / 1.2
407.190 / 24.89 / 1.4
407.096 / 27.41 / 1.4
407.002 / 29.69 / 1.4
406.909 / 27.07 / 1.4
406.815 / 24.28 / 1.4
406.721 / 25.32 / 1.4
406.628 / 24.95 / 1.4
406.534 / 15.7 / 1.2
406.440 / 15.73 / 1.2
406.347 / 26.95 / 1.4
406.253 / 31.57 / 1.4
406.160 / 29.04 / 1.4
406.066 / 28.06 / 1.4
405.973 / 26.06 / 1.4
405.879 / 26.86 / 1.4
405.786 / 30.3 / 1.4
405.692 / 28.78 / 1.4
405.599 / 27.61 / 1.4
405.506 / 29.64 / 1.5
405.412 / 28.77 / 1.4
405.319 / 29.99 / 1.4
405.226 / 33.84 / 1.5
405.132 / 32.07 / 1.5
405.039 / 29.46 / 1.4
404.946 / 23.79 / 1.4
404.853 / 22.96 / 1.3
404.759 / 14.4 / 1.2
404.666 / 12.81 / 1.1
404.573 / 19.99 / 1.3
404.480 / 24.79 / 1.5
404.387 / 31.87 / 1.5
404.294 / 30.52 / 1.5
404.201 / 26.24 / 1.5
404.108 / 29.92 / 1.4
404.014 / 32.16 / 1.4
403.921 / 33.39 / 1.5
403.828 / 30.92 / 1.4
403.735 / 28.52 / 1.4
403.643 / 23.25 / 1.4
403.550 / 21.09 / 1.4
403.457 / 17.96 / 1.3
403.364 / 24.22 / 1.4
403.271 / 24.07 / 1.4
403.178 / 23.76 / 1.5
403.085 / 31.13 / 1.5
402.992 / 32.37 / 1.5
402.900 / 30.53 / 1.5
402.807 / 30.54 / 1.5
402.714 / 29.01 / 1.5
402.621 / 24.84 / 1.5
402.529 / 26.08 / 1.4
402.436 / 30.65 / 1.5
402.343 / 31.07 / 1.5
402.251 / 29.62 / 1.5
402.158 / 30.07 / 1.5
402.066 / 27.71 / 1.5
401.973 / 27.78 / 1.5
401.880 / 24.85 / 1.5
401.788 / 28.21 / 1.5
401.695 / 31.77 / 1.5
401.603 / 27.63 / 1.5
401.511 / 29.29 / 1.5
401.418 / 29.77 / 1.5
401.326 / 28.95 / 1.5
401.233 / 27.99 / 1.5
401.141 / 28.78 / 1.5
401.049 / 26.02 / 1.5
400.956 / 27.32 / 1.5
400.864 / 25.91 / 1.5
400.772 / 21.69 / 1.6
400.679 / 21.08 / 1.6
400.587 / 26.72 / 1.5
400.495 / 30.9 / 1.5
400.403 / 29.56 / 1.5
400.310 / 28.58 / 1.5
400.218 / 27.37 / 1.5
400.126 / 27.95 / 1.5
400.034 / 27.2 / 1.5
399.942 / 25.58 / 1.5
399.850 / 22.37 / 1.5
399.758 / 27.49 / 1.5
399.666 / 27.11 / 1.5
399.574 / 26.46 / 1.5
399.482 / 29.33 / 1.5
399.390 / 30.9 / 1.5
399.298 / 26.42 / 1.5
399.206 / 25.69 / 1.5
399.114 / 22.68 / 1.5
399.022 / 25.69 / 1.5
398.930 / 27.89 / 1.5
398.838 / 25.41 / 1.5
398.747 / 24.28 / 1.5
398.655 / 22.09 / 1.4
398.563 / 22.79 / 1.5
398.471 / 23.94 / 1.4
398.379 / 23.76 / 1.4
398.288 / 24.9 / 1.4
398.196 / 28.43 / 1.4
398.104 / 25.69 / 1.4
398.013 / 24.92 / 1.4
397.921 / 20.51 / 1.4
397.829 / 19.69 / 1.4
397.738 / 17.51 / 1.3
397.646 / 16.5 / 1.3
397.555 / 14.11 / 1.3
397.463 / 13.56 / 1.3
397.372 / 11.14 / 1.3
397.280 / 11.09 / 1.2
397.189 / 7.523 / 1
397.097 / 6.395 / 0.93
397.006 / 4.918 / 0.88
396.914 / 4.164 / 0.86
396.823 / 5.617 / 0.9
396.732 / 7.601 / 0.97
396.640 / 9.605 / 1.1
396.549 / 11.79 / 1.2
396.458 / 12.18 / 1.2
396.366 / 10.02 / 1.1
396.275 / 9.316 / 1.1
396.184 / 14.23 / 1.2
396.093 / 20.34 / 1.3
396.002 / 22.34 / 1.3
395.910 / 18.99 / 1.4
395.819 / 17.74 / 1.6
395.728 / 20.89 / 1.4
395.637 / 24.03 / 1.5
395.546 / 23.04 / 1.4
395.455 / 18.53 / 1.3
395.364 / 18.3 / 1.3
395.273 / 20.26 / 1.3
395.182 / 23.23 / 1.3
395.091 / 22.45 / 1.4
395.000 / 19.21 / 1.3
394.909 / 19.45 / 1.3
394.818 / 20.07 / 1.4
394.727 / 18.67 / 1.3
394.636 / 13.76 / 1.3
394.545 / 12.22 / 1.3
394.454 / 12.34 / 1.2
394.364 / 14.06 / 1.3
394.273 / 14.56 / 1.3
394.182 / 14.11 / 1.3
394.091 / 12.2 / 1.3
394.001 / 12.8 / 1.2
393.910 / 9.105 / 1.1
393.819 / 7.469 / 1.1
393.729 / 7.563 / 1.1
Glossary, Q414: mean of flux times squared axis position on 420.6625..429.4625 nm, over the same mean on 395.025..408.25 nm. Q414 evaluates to 1.25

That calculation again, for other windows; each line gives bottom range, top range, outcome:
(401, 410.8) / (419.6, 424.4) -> 1.07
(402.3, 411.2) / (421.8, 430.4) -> 1.03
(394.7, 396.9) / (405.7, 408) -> 1.63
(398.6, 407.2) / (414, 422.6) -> 1.15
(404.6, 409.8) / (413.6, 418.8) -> 1.07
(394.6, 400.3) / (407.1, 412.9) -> 1.61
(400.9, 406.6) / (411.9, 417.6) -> 1.13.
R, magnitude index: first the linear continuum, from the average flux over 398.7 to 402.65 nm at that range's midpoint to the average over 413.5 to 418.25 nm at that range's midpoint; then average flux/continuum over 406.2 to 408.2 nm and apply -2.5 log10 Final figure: 0.09 mag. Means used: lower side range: 27.3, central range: 25.7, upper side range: 28.7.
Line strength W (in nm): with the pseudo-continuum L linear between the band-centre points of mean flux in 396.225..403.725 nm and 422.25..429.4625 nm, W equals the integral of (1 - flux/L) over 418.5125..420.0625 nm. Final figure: -0.161 nm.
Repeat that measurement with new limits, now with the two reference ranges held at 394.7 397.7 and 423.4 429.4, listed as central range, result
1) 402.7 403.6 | -0.44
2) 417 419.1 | -0.40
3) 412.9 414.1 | -0.41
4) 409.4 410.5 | -0.39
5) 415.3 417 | -0.50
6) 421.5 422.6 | -0.21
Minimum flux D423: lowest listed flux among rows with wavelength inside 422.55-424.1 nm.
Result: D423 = 11.09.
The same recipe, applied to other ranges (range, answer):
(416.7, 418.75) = 22.96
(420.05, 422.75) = 19.74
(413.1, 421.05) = 19.22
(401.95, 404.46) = 17.96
